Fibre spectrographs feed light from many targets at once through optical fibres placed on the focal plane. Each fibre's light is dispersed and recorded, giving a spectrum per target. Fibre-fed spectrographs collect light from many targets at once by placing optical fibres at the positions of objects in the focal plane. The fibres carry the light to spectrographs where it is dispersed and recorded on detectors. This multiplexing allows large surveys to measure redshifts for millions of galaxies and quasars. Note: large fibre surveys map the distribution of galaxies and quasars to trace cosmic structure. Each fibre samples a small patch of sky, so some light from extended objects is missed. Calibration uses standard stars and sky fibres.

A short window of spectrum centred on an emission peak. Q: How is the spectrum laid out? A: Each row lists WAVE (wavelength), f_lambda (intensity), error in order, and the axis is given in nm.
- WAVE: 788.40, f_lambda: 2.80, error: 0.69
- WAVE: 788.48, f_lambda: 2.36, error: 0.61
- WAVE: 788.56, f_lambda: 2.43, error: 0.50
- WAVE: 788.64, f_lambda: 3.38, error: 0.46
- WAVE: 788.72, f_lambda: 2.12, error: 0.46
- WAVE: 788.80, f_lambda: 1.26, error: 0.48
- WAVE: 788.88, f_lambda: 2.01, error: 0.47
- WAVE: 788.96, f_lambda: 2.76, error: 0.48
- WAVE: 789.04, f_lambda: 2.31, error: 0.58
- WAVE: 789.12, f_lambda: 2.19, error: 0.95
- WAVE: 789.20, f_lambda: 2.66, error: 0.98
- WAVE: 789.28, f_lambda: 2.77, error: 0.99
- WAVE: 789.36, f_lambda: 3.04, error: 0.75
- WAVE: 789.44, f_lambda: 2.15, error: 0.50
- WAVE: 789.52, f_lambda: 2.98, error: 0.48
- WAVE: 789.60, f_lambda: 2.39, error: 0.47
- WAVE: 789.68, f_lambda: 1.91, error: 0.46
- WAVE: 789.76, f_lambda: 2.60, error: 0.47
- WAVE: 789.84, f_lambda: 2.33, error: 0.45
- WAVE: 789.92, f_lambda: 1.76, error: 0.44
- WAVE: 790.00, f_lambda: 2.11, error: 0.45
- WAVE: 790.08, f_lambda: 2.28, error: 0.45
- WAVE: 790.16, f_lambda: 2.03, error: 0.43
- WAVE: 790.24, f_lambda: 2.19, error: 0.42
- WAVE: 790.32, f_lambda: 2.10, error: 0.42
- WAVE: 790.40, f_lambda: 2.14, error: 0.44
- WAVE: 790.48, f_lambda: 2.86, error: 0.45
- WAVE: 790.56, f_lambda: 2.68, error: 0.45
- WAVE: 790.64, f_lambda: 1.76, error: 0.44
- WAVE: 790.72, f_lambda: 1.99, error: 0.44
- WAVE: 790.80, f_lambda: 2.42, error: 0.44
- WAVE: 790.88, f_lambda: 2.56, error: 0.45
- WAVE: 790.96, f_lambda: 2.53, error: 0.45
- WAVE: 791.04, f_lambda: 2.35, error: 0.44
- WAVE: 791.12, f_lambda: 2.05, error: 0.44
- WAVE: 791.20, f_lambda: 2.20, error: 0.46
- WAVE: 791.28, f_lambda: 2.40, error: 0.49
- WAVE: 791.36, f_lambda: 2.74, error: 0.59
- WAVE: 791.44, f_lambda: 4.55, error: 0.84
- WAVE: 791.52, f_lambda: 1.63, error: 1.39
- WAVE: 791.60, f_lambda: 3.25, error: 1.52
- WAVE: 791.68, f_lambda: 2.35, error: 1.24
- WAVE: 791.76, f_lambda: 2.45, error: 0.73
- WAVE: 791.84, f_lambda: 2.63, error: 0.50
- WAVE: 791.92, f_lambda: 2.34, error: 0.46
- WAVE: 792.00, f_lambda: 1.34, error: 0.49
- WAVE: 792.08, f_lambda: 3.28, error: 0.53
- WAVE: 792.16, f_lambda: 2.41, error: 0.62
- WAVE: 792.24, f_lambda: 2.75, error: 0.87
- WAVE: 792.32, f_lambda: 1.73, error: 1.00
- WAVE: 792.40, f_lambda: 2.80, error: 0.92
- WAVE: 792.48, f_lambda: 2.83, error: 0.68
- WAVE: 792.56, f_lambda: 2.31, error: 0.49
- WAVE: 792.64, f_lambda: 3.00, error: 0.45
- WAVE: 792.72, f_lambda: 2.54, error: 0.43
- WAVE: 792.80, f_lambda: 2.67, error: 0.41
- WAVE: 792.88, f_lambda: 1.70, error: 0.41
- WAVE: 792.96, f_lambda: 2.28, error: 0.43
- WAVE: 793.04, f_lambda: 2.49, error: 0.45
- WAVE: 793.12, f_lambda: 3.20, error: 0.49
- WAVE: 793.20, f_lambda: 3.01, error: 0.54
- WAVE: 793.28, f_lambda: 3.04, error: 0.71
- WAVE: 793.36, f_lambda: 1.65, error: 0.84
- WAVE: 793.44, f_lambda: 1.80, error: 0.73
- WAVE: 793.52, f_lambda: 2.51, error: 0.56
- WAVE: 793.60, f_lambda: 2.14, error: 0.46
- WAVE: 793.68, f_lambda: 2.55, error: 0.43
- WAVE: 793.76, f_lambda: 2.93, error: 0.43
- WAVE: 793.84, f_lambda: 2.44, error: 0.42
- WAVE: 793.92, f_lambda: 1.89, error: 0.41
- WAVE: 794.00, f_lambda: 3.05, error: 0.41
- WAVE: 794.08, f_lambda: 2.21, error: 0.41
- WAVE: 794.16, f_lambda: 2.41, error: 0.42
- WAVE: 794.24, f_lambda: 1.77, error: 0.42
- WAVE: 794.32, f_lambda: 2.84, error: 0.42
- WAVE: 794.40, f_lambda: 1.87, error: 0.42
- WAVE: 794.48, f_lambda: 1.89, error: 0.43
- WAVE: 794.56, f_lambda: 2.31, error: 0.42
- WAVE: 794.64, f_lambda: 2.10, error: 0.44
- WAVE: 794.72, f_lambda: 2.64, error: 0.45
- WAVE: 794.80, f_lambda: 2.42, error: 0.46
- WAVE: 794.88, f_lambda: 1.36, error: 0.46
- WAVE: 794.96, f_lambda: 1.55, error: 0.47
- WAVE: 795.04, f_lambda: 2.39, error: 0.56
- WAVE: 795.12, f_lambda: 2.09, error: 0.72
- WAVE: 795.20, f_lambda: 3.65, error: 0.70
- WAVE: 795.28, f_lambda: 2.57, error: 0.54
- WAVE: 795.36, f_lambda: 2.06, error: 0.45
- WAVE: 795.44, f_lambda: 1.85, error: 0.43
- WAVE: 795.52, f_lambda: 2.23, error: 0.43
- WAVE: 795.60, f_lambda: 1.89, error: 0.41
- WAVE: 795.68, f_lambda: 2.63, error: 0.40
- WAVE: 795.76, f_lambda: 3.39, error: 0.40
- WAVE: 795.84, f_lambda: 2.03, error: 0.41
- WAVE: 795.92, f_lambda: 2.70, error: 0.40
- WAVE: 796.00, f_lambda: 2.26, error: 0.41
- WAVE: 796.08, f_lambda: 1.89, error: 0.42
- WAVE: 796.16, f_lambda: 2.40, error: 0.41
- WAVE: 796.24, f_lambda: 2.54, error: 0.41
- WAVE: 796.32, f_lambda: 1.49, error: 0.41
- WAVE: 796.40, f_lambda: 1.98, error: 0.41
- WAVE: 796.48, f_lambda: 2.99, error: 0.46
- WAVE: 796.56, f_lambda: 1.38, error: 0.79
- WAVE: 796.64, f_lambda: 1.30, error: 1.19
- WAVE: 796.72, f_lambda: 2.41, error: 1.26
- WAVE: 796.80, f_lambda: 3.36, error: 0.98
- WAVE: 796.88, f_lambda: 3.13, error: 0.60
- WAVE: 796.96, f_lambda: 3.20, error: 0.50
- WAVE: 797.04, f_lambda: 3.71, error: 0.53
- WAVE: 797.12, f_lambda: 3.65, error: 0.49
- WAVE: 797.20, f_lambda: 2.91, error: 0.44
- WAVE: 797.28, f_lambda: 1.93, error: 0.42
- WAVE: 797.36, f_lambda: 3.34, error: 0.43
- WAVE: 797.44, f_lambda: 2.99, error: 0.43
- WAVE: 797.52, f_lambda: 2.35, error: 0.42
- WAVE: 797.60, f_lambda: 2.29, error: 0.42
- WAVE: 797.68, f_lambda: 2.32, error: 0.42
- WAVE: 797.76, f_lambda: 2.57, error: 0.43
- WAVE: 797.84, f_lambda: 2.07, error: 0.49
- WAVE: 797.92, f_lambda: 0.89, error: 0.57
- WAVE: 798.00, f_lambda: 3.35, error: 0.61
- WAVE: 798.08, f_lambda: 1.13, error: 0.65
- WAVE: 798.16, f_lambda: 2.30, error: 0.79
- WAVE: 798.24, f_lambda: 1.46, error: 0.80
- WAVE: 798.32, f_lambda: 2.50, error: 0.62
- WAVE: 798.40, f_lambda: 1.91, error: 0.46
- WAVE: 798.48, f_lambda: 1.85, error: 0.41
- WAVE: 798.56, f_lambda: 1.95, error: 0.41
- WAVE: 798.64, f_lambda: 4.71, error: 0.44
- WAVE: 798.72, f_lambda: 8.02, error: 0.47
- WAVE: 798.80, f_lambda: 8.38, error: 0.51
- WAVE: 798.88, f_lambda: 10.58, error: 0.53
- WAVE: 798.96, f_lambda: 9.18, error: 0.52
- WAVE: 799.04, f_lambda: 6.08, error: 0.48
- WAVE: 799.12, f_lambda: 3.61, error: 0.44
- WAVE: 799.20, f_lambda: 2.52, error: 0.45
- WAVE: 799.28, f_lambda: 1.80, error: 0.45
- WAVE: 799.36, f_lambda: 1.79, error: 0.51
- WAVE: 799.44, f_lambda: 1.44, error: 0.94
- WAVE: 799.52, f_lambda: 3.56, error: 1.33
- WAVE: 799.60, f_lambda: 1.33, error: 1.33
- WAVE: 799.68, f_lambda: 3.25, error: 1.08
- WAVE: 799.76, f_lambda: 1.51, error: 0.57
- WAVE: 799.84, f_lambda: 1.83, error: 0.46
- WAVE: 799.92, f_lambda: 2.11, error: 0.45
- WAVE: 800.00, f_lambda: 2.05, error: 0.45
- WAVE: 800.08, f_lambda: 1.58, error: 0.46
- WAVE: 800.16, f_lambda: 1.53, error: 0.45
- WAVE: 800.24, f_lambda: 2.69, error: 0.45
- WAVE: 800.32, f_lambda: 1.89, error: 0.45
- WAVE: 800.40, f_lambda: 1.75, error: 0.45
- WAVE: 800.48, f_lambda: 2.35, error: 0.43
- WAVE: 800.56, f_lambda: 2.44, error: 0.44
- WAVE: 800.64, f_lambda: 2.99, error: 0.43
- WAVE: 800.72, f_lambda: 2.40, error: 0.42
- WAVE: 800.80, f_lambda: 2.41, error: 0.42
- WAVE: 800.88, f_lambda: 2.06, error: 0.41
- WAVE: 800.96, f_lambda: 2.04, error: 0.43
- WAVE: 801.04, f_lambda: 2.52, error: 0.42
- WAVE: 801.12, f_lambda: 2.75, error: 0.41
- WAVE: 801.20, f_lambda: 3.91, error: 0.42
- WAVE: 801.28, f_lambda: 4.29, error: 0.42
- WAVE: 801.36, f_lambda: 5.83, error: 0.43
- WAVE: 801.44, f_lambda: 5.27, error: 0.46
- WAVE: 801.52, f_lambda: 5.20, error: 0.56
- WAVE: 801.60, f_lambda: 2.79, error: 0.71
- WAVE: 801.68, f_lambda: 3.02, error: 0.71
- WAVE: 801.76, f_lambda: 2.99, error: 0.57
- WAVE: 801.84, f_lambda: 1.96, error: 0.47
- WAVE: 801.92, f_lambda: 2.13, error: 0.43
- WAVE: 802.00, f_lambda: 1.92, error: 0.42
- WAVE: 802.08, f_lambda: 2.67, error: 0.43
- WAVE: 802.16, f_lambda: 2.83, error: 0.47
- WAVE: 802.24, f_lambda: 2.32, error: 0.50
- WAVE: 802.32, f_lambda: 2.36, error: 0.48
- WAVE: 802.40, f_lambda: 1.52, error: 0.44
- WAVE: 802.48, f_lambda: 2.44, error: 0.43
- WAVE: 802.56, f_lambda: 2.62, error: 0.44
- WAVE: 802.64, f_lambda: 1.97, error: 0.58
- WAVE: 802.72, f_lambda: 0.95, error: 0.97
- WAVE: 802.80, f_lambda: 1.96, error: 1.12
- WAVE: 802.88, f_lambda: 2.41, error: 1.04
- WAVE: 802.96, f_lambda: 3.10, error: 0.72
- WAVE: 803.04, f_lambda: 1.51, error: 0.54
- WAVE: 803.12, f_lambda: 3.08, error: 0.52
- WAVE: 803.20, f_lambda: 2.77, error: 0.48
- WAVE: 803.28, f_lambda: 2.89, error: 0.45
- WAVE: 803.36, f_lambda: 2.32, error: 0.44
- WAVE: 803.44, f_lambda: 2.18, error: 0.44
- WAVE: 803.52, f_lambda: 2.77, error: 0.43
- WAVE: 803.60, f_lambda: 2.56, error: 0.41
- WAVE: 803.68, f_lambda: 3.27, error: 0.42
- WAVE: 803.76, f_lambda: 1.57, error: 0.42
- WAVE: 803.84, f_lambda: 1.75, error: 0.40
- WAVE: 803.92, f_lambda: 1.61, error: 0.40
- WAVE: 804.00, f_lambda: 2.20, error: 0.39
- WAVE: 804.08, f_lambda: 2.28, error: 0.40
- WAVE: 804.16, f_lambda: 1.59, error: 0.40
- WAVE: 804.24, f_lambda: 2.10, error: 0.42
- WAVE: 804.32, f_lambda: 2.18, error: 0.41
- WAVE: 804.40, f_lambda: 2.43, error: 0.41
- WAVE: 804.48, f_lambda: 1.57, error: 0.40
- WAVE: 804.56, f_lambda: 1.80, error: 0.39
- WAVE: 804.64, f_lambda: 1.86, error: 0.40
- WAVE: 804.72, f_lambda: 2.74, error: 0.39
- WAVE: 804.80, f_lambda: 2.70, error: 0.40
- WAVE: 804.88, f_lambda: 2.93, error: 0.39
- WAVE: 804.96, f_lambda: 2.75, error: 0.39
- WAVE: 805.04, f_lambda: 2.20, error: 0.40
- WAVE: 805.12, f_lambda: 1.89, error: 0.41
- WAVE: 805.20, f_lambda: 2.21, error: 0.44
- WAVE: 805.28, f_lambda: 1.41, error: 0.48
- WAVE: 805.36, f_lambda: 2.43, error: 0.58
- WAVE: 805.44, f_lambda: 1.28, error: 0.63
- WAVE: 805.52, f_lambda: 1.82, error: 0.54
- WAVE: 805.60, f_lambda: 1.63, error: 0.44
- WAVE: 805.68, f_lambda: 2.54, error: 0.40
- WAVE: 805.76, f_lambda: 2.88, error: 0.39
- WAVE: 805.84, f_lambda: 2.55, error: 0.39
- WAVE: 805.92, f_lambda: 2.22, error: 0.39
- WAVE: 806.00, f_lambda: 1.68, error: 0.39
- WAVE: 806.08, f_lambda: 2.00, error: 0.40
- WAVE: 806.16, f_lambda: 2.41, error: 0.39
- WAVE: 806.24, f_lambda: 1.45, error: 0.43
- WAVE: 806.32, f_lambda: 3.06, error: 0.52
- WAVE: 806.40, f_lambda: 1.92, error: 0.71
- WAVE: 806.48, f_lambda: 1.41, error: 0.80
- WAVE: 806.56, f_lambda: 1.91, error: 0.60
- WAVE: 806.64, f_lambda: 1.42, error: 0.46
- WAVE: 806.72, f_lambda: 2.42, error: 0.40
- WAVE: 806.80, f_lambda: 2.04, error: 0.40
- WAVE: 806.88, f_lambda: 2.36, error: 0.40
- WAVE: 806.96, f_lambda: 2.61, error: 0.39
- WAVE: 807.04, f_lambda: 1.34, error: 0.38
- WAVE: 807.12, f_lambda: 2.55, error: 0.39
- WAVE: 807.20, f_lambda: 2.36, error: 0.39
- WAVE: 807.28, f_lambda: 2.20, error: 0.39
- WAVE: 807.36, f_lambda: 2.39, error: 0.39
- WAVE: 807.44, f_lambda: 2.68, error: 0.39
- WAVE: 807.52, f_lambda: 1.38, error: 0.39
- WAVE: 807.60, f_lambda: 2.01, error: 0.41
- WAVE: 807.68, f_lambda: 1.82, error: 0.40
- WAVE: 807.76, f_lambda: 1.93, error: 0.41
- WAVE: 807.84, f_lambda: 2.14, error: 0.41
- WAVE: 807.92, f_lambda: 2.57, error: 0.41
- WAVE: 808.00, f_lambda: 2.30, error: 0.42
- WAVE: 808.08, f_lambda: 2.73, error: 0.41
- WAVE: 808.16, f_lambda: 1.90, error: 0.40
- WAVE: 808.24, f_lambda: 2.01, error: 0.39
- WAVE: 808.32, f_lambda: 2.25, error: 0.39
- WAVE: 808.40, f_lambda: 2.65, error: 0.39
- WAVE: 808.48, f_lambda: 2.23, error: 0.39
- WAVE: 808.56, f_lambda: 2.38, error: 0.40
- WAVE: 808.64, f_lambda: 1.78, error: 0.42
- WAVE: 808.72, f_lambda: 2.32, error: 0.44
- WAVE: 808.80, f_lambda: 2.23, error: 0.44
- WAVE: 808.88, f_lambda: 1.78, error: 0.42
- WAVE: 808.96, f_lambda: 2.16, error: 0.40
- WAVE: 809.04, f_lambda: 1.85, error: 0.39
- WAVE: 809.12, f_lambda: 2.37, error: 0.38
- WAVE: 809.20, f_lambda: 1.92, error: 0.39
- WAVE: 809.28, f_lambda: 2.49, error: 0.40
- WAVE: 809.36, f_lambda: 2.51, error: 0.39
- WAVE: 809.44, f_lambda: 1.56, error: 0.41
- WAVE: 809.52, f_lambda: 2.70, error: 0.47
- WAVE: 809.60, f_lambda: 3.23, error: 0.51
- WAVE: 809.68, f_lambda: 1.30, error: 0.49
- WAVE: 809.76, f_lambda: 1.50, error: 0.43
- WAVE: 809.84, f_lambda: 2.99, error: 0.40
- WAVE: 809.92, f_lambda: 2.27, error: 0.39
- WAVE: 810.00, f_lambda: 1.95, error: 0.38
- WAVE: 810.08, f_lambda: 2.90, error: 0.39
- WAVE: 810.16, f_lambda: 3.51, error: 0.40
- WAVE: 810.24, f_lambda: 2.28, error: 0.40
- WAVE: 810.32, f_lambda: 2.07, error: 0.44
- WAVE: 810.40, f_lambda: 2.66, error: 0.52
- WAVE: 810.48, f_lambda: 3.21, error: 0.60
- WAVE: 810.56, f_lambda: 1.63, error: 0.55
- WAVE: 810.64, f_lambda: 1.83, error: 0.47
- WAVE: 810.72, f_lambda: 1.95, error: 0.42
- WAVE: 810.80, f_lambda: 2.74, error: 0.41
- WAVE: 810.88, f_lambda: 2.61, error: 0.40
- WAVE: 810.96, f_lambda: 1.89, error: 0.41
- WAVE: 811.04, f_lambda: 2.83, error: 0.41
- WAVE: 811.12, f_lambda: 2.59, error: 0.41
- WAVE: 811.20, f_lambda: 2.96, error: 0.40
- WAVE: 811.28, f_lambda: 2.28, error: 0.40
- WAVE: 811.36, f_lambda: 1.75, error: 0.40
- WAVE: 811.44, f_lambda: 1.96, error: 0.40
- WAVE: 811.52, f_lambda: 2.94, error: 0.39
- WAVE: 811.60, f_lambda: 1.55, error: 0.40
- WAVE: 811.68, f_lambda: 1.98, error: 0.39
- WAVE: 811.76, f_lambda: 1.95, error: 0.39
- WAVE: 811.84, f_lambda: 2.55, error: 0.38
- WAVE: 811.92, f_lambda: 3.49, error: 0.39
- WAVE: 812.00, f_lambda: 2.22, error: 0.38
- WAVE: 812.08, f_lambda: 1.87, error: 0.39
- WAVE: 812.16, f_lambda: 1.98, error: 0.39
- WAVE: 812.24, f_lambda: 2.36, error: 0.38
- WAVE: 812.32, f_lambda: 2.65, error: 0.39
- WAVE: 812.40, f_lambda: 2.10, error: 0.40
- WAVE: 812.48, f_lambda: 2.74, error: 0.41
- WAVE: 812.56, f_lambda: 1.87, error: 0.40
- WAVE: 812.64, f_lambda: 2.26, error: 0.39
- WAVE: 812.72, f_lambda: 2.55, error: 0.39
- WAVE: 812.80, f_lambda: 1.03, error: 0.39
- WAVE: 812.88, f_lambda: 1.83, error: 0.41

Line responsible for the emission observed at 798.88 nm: H-alpha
